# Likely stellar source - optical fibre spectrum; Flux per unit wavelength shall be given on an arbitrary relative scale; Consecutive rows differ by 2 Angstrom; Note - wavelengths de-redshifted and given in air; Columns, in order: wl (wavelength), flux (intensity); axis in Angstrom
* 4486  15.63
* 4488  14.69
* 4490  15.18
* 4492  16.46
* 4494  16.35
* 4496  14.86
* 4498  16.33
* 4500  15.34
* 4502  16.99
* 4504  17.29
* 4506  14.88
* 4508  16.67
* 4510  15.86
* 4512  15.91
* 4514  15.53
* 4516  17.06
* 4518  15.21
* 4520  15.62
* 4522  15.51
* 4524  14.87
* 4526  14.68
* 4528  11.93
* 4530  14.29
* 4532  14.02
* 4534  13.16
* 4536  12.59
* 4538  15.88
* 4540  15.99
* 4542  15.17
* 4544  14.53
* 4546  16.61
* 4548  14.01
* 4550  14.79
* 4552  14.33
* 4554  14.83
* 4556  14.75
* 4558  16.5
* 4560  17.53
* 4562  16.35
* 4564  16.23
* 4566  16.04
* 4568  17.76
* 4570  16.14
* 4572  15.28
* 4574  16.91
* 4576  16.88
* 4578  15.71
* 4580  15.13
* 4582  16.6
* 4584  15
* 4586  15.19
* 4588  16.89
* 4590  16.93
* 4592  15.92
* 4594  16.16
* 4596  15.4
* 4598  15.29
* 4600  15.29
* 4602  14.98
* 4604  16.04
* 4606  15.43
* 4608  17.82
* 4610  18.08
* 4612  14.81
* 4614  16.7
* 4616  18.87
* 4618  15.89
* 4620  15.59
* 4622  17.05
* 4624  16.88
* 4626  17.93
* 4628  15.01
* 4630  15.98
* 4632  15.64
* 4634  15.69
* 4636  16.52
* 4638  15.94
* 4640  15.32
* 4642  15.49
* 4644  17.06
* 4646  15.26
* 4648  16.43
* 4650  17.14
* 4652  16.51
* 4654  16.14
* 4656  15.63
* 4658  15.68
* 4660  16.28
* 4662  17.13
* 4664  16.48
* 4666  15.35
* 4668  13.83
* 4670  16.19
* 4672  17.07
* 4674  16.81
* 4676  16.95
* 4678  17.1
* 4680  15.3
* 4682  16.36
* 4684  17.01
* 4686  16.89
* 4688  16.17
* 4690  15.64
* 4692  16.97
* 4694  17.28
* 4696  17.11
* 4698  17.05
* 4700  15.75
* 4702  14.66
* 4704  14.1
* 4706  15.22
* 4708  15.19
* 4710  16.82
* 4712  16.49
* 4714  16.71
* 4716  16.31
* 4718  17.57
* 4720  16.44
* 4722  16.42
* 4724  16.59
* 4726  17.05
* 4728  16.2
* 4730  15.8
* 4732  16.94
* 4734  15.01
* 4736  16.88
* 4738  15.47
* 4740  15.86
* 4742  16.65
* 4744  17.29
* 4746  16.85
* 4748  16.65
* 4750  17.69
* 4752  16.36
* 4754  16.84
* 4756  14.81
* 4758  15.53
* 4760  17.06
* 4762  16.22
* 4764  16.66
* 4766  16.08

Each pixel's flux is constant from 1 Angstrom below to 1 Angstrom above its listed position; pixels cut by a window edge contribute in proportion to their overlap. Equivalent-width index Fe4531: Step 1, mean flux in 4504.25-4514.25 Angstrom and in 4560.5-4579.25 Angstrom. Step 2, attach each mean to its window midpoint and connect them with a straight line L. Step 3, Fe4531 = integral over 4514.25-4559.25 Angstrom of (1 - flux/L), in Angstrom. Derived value 3.5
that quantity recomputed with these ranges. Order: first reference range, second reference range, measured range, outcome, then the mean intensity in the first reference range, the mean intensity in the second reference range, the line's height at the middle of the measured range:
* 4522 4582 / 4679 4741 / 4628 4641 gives 0.00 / 15.3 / 16.2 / 15.8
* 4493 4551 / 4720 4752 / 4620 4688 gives -0.96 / 15.2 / 16.5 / 16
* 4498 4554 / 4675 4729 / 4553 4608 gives -1.70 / 15.2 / 16.3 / 15.5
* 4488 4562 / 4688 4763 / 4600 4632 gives -1.29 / 15.3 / 16.3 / 15.8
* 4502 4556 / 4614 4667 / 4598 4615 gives -0.20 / 15.1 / 16.3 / 15.9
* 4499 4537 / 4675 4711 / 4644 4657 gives -0.26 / 15.1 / 16.2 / 15.9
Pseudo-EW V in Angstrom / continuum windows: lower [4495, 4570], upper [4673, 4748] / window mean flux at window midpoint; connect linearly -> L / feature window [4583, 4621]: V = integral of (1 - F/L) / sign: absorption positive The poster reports -0.8 Angstrom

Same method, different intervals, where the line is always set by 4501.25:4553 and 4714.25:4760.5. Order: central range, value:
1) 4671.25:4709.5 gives -0.2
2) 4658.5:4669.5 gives 0.1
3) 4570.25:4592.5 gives -0.8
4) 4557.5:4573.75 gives -1.2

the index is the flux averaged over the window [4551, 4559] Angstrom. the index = 15.1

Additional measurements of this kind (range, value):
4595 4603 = 15.2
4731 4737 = 16.3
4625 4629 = 16.5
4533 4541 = 14.4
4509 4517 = 16.1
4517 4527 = 15.2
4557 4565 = 16.7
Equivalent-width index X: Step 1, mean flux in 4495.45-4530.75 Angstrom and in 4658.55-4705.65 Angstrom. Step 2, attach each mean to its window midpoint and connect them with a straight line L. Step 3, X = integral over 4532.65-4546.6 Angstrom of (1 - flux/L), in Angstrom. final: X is 0.8 Angstrom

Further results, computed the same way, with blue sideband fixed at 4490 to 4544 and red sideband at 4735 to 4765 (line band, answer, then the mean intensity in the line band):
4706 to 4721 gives -0.1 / 16.4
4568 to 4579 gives -0.5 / 16.3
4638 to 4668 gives -0.1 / 16.1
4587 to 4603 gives -0.2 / 15.9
